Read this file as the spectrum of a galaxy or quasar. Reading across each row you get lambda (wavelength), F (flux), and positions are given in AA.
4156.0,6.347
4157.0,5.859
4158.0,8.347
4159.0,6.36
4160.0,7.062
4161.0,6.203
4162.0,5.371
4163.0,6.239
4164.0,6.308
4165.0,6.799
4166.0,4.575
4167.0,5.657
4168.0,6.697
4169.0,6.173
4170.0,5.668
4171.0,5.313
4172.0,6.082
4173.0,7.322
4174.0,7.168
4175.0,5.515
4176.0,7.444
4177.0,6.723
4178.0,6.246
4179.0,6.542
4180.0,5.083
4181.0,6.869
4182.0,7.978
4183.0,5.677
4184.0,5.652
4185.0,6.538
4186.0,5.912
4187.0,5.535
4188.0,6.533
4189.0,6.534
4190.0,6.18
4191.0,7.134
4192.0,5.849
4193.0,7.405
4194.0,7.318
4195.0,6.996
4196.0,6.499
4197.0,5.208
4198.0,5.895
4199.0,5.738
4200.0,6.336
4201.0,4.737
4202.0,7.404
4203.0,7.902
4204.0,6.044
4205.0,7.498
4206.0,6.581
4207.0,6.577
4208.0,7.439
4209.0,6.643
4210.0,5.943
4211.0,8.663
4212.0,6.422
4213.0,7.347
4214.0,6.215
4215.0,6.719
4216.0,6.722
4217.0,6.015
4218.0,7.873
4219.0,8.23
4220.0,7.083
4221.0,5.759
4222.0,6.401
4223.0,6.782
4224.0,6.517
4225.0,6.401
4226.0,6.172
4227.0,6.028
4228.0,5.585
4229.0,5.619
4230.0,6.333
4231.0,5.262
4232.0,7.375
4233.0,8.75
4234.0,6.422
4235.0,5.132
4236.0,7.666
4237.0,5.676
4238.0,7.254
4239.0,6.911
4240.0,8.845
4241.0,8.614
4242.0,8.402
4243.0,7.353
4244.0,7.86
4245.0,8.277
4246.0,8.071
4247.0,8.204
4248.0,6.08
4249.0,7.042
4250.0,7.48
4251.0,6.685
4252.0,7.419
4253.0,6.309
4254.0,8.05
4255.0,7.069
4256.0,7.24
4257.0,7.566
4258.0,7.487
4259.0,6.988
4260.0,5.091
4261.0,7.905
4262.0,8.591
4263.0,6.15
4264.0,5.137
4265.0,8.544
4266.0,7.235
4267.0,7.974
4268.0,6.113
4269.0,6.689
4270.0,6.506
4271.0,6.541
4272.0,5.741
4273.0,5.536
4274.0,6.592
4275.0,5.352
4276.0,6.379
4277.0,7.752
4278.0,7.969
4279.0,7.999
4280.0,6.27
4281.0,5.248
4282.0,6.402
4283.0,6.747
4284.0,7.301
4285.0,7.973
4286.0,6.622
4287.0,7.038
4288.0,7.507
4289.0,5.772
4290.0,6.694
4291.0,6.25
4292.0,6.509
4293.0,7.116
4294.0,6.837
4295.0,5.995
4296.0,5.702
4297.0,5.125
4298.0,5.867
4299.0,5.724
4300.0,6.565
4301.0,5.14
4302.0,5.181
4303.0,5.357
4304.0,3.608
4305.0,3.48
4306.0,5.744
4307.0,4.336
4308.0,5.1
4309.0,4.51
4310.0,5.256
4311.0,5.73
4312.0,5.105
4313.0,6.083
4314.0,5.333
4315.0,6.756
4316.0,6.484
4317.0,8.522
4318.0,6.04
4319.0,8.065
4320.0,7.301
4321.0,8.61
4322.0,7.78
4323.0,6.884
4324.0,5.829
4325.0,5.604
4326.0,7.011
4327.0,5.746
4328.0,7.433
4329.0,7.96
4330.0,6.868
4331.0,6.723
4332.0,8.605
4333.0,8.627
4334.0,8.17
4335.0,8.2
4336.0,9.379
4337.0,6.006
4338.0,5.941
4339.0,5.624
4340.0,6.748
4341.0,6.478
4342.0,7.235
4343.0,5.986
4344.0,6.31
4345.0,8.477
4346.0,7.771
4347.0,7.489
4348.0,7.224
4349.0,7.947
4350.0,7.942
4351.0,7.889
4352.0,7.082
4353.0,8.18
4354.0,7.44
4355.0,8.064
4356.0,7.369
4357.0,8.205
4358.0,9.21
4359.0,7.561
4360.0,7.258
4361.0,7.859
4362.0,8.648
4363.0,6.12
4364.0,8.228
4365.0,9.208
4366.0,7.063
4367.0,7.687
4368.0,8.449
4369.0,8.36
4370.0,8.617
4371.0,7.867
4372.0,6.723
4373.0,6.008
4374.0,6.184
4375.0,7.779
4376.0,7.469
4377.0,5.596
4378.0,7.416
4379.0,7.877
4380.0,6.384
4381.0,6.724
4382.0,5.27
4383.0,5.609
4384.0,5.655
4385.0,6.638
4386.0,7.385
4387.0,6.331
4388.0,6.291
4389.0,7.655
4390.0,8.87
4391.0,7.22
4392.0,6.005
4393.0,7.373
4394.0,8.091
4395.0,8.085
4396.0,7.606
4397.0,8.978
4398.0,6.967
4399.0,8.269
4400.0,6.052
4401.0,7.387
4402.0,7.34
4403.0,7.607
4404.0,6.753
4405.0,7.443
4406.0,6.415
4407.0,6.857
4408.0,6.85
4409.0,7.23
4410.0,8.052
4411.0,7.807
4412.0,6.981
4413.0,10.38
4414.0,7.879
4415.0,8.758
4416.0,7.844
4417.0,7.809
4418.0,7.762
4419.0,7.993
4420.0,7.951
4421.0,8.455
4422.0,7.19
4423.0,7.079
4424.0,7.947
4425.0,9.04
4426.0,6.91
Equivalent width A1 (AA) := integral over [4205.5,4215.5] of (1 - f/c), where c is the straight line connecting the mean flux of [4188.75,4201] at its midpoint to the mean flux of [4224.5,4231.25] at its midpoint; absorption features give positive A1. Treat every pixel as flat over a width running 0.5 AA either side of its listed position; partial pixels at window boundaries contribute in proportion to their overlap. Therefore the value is -1.13 AA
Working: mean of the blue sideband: 6.35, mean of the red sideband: 5.94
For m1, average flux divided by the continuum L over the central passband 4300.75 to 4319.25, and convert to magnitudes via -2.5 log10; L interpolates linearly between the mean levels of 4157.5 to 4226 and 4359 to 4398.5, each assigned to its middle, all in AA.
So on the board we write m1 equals 0.25 mag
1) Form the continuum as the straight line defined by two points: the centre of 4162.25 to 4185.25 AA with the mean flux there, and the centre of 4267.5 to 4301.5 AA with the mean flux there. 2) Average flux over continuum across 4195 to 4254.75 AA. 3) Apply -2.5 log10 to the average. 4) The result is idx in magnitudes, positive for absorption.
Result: -0.08 mag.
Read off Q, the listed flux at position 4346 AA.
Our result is 7.771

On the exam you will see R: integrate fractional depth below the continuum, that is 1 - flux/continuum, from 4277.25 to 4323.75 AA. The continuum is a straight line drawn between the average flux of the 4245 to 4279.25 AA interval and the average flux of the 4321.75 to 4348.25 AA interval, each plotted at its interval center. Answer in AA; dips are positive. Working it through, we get 5.25 AA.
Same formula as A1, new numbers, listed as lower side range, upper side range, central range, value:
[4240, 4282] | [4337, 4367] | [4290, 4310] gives 4.8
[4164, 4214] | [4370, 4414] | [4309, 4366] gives -1.9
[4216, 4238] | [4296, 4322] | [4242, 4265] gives -3.3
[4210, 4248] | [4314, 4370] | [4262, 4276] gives 1.2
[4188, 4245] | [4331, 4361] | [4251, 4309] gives 5.7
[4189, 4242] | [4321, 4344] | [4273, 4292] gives 0.5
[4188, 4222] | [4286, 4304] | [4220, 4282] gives -5.0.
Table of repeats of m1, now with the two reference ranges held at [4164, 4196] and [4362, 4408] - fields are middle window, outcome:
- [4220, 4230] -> 0.06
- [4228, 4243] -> -0.06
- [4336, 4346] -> 0.05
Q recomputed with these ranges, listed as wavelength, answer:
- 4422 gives 7.19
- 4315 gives 6.756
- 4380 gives 6.384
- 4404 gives 6.753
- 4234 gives 6.422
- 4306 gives 5.744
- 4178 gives 6.246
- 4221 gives 5.759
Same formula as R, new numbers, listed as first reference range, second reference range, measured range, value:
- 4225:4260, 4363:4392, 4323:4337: -0.45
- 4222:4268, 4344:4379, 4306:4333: 3.20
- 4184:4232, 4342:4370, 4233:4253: -1.57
